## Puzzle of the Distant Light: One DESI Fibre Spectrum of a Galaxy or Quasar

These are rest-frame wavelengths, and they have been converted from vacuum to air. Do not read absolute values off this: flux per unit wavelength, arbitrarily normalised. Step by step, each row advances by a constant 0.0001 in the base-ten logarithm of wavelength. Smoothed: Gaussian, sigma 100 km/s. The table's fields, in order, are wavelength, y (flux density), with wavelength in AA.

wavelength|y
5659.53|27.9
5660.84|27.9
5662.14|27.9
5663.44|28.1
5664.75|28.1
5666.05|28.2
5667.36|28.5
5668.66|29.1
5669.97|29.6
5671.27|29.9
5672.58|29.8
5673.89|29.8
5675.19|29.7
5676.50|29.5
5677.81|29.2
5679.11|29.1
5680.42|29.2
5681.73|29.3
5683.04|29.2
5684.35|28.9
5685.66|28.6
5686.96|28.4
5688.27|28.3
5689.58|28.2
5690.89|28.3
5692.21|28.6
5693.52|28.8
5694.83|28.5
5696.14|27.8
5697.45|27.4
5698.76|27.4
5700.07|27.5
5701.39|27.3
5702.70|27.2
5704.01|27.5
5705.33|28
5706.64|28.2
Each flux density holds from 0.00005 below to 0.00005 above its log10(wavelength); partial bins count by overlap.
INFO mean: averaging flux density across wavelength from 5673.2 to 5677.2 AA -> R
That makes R 29.6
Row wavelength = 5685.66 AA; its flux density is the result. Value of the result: 28.6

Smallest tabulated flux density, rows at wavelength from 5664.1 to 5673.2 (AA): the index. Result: 28.1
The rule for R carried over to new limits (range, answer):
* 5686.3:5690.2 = 28.4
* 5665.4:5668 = 28.3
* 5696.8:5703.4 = 27.4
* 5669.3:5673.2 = 29.7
